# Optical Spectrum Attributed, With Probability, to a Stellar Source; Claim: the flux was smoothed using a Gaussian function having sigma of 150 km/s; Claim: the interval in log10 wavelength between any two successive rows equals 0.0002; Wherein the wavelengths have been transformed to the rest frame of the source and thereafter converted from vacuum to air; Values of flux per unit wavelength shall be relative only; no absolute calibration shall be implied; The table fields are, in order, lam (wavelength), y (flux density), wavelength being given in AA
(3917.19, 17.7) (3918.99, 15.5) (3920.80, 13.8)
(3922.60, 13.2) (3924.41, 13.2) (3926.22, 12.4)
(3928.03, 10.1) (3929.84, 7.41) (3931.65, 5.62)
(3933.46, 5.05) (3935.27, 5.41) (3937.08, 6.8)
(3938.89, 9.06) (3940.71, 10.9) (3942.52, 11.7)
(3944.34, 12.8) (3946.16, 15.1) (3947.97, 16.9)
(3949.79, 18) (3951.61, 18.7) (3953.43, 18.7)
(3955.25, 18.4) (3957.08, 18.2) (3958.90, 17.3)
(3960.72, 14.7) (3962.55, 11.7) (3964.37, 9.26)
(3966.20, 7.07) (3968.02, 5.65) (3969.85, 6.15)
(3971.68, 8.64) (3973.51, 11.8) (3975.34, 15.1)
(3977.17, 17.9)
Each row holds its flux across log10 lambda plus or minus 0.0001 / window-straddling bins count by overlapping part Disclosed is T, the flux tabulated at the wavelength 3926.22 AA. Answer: 12.4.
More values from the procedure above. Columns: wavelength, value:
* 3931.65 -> 5.62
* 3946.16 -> 15.1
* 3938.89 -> 9.06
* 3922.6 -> 13.2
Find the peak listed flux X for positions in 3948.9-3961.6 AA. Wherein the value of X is 18.7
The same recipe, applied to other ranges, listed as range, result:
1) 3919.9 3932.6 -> 13.8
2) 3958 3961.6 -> 17.3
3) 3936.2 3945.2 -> 12.8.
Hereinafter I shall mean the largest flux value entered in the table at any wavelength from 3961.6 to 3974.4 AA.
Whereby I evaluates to 11.8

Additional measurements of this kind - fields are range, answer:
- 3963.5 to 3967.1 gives 9.26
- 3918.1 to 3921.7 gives 15.5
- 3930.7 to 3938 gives 6.8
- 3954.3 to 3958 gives 18.4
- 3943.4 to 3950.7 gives 18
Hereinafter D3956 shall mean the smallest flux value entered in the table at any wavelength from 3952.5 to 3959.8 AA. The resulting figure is 17.3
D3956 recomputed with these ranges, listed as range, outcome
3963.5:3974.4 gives 5.65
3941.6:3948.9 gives 11.7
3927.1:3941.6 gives 5.05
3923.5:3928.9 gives 10.1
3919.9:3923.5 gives 13.2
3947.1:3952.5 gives 16.9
